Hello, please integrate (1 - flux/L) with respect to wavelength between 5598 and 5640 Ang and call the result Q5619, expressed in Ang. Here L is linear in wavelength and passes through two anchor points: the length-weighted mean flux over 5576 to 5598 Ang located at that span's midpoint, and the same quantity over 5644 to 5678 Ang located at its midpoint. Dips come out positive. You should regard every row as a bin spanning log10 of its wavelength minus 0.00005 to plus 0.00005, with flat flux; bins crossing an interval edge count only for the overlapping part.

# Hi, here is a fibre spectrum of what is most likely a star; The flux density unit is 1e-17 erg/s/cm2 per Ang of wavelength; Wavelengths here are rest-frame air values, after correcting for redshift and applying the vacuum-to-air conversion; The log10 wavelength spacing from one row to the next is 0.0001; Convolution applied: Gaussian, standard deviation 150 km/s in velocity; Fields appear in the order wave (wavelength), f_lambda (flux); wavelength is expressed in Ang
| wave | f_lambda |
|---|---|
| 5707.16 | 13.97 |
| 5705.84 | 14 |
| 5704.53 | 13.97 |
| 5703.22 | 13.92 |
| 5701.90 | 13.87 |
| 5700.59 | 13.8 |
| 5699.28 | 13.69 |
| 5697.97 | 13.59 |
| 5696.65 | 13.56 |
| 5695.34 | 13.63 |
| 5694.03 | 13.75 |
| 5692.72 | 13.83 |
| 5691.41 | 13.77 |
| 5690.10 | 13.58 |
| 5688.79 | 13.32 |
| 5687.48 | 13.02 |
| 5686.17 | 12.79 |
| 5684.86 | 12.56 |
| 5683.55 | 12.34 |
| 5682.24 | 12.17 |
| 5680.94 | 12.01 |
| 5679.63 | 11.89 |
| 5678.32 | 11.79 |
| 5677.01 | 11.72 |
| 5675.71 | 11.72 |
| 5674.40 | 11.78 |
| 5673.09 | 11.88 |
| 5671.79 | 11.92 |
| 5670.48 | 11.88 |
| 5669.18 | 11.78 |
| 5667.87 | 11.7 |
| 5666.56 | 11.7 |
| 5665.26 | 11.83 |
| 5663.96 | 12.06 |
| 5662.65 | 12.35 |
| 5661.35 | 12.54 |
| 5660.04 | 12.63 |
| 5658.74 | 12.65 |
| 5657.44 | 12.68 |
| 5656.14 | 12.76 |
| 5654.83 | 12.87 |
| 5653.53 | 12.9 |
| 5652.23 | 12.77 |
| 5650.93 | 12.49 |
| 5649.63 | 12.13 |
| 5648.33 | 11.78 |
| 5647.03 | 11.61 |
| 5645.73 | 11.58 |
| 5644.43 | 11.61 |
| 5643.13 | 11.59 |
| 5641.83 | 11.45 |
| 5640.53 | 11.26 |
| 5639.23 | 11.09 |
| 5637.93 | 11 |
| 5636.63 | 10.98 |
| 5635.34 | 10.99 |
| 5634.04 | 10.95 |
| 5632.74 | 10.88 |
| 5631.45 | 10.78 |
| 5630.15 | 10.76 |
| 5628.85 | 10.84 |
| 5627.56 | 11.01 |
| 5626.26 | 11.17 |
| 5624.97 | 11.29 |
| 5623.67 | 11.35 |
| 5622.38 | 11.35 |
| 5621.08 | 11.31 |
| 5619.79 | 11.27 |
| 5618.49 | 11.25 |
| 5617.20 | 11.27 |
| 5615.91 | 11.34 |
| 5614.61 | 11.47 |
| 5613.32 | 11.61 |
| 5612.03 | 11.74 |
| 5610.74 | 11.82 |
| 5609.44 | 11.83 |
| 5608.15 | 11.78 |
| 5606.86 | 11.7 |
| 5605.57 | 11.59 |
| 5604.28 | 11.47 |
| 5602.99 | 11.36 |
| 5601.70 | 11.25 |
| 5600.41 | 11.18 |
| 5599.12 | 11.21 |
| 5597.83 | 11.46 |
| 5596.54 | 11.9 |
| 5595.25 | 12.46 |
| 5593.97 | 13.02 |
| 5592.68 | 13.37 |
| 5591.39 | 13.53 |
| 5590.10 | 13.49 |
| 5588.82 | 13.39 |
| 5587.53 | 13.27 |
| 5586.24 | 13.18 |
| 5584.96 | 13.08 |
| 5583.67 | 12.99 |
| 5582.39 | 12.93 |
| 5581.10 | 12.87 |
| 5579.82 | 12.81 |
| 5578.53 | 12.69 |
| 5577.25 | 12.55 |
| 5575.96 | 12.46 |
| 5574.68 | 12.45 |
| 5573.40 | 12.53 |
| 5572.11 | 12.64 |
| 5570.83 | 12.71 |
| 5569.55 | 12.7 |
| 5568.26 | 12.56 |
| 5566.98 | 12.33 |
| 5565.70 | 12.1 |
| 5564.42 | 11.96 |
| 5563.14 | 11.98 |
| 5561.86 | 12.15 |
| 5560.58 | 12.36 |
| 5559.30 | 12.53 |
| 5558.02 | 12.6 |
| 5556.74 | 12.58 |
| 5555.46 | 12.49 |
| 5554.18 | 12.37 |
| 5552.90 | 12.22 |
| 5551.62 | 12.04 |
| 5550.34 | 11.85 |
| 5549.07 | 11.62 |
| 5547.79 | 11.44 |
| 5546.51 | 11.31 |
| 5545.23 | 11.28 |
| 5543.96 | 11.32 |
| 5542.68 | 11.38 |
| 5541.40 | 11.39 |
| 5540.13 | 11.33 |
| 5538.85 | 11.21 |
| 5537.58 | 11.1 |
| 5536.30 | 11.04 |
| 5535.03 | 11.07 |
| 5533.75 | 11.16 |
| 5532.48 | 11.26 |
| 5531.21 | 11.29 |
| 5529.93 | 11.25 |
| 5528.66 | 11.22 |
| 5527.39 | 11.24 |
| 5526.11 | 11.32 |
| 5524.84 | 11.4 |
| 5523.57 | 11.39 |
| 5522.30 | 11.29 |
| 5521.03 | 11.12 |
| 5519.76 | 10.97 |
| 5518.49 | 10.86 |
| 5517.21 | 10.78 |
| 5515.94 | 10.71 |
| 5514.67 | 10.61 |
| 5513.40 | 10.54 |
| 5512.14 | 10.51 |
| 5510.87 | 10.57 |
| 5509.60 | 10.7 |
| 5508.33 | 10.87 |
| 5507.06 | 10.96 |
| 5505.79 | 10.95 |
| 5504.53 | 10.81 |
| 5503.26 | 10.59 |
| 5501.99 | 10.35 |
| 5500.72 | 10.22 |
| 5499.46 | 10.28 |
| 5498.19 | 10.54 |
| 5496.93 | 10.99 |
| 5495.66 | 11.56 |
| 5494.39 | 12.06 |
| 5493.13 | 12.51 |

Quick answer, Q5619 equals 4.3 Ang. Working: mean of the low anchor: 12.9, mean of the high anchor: 12.1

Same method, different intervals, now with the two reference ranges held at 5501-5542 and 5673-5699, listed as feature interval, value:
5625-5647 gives 1.96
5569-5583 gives -1.32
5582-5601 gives -1.55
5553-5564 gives -0.94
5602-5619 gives 0.57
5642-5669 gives 0.53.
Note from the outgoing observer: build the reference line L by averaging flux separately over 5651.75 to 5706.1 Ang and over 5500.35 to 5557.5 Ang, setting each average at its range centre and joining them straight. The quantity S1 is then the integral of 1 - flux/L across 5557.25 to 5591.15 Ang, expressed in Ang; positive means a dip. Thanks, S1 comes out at -2.9 Ang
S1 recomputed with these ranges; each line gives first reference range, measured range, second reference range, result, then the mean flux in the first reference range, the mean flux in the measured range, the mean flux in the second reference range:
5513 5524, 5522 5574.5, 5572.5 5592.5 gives 0.31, 10.9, 11.8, 13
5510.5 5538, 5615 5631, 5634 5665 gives 0.80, 11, 11.2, 12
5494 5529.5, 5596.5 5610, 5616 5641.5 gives -0.54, 10.9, 11.5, 11.1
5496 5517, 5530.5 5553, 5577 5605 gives 0.09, 10.7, 11.4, 12.5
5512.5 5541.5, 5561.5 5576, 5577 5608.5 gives -0.53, 11.1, 12.4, 12.4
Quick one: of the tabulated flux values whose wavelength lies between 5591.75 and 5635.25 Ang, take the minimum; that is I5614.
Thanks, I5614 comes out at 10.76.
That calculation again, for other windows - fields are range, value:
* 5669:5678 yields 11.72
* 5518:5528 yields 10.86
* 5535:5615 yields 11.04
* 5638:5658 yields 11.09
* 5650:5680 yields 11.7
